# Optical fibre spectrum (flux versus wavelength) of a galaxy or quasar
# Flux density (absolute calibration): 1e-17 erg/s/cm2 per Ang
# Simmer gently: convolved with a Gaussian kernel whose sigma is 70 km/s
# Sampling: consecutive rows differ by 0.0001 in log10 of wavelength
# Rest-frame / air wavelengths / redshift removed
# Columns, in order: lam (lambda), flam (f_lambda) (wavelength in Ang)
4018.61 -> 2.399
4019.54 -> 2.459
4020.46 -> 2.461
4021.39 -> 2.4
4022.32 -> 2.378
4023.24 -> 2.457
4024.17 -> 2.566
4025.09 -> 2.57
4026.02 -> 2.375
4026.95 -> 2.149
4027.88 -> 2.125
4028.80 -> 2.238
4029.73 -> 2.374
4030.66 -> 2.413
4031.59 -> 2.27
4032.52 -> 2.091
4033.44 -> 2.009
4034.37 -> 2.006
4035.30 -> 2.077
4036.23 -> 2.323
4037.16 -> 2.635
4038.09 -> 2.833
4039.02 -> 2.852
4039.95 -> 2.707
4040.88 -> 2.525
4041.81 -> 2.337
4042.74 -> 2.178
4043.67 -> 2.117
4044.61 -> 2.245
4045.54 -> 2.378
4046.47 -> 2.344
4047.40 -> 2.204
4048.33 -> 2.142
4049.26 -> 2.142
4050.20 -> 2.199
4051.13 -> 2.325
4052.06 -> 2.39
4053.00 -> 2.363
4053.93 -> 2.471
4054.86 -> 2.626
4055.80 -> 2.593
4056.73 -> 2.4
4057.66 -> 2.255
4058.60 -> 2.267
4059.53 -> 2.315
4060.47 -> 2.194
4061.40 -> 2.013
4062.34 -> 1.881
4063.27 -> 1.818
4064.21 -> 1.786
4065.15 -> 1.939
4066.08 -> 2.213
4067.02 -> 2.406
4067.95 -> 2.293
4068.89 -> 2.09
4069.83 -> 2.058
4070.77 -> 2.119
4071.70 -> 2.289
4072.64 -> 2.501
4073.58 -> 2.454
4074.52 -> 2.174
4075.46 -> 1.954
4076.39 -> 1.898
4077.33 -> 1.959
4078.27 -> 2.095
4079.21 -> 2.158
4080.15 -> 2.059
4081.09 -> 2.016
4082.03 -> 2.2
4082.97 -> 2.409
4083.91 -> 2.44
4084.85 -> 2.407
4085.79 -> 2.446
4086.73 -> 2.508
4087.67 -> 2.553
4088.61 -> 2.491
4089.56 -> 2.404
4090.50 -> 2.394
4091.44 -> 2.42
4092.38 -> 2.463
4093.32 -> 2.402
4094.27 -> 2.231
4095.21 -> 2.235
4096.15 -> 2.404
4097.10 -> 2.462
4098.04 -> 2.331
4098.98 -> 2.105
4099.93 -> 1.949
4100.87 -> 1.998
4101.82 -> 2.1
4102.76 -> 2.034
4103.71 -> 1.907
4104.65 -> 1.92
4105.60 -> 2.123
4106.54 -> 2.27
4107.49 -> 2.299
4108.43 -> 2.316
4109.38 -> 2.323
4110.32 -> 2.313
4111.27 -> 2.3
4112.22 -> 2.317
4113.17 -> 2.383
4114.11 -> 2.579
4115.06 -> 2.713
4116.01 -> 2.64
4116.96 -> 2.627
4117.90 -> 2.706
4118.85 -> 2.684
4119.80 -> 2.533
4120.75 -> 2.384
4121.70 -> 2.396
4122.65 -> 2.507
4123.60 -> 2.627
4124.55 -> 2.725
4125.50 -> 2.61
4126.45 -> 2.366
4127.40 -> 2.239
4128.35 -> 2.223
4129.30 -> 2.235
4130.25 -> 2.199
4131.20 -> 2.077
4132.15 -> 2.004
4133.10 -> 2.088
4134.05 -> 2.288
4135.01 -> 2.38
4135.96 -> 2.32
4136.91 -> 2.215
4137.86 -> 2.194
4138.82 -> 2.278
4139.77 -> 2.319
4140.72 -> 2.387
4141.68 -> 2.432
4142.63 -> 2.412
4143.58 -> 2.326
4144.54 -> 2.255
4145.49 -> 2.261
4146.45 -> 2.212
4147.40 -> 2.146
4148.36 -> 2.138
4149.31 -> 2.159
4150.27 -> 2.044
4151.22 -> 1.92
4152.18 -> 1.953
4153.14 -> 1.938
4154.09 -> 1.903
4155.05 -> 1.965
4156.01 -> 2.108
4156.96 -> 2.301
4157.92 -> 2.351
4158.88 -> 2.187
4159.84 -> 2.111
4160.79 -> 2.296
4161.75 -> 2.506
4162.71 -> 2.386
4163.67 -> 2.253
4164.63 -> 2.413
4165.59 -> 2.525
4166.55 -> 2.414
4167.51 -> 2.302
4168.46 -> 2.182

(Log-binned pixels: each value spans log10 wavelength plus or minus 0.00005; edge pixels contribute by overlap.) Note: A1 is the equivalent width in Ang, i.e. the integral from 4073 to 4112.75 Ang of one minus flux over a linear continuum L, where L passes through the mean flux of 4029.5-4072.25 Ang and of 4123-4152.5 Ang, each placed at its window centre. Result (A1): 0.39 Ang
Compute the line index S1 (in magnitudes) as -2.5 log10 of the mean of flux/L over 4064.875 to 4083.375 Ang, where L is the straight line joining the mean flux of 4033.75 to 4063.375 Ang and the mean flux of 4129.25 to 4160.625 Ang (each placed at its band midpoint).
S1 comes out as 0.058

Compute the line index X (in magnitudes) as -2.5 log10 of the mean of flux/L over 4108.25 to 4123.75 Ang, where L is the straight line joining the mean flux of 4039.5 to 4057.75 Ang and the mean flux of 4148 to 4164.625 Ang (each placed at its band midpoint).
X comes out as -0.12 mag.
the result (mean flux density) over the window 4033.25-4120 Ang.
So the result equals 2.29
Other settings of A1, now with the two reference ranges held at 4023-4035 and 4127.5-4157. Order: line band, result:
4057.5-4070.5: 0.8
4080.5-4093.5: -1.0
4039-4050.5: -0.3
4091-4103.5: -0.1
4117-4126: -1.5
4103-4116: -0.5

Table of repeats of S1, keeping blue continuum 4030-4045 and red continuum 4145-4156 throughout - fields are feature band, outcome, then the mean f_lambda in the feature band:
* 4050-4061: -0.03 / 2.37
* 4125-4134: -0.06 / 2.23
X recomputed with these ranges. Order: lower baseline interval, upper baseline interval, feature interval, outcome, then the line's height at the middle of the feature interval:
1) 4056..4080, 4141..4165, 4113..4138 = -0.11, 2.18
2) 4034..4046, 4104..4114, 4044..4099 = 0.04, 2.34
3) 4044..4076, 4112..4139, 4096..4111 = 0.08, 2.34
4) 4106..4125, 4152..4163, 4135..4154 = 0.03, 2.27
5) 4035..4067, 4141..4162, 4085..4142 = -0.06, 2.22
